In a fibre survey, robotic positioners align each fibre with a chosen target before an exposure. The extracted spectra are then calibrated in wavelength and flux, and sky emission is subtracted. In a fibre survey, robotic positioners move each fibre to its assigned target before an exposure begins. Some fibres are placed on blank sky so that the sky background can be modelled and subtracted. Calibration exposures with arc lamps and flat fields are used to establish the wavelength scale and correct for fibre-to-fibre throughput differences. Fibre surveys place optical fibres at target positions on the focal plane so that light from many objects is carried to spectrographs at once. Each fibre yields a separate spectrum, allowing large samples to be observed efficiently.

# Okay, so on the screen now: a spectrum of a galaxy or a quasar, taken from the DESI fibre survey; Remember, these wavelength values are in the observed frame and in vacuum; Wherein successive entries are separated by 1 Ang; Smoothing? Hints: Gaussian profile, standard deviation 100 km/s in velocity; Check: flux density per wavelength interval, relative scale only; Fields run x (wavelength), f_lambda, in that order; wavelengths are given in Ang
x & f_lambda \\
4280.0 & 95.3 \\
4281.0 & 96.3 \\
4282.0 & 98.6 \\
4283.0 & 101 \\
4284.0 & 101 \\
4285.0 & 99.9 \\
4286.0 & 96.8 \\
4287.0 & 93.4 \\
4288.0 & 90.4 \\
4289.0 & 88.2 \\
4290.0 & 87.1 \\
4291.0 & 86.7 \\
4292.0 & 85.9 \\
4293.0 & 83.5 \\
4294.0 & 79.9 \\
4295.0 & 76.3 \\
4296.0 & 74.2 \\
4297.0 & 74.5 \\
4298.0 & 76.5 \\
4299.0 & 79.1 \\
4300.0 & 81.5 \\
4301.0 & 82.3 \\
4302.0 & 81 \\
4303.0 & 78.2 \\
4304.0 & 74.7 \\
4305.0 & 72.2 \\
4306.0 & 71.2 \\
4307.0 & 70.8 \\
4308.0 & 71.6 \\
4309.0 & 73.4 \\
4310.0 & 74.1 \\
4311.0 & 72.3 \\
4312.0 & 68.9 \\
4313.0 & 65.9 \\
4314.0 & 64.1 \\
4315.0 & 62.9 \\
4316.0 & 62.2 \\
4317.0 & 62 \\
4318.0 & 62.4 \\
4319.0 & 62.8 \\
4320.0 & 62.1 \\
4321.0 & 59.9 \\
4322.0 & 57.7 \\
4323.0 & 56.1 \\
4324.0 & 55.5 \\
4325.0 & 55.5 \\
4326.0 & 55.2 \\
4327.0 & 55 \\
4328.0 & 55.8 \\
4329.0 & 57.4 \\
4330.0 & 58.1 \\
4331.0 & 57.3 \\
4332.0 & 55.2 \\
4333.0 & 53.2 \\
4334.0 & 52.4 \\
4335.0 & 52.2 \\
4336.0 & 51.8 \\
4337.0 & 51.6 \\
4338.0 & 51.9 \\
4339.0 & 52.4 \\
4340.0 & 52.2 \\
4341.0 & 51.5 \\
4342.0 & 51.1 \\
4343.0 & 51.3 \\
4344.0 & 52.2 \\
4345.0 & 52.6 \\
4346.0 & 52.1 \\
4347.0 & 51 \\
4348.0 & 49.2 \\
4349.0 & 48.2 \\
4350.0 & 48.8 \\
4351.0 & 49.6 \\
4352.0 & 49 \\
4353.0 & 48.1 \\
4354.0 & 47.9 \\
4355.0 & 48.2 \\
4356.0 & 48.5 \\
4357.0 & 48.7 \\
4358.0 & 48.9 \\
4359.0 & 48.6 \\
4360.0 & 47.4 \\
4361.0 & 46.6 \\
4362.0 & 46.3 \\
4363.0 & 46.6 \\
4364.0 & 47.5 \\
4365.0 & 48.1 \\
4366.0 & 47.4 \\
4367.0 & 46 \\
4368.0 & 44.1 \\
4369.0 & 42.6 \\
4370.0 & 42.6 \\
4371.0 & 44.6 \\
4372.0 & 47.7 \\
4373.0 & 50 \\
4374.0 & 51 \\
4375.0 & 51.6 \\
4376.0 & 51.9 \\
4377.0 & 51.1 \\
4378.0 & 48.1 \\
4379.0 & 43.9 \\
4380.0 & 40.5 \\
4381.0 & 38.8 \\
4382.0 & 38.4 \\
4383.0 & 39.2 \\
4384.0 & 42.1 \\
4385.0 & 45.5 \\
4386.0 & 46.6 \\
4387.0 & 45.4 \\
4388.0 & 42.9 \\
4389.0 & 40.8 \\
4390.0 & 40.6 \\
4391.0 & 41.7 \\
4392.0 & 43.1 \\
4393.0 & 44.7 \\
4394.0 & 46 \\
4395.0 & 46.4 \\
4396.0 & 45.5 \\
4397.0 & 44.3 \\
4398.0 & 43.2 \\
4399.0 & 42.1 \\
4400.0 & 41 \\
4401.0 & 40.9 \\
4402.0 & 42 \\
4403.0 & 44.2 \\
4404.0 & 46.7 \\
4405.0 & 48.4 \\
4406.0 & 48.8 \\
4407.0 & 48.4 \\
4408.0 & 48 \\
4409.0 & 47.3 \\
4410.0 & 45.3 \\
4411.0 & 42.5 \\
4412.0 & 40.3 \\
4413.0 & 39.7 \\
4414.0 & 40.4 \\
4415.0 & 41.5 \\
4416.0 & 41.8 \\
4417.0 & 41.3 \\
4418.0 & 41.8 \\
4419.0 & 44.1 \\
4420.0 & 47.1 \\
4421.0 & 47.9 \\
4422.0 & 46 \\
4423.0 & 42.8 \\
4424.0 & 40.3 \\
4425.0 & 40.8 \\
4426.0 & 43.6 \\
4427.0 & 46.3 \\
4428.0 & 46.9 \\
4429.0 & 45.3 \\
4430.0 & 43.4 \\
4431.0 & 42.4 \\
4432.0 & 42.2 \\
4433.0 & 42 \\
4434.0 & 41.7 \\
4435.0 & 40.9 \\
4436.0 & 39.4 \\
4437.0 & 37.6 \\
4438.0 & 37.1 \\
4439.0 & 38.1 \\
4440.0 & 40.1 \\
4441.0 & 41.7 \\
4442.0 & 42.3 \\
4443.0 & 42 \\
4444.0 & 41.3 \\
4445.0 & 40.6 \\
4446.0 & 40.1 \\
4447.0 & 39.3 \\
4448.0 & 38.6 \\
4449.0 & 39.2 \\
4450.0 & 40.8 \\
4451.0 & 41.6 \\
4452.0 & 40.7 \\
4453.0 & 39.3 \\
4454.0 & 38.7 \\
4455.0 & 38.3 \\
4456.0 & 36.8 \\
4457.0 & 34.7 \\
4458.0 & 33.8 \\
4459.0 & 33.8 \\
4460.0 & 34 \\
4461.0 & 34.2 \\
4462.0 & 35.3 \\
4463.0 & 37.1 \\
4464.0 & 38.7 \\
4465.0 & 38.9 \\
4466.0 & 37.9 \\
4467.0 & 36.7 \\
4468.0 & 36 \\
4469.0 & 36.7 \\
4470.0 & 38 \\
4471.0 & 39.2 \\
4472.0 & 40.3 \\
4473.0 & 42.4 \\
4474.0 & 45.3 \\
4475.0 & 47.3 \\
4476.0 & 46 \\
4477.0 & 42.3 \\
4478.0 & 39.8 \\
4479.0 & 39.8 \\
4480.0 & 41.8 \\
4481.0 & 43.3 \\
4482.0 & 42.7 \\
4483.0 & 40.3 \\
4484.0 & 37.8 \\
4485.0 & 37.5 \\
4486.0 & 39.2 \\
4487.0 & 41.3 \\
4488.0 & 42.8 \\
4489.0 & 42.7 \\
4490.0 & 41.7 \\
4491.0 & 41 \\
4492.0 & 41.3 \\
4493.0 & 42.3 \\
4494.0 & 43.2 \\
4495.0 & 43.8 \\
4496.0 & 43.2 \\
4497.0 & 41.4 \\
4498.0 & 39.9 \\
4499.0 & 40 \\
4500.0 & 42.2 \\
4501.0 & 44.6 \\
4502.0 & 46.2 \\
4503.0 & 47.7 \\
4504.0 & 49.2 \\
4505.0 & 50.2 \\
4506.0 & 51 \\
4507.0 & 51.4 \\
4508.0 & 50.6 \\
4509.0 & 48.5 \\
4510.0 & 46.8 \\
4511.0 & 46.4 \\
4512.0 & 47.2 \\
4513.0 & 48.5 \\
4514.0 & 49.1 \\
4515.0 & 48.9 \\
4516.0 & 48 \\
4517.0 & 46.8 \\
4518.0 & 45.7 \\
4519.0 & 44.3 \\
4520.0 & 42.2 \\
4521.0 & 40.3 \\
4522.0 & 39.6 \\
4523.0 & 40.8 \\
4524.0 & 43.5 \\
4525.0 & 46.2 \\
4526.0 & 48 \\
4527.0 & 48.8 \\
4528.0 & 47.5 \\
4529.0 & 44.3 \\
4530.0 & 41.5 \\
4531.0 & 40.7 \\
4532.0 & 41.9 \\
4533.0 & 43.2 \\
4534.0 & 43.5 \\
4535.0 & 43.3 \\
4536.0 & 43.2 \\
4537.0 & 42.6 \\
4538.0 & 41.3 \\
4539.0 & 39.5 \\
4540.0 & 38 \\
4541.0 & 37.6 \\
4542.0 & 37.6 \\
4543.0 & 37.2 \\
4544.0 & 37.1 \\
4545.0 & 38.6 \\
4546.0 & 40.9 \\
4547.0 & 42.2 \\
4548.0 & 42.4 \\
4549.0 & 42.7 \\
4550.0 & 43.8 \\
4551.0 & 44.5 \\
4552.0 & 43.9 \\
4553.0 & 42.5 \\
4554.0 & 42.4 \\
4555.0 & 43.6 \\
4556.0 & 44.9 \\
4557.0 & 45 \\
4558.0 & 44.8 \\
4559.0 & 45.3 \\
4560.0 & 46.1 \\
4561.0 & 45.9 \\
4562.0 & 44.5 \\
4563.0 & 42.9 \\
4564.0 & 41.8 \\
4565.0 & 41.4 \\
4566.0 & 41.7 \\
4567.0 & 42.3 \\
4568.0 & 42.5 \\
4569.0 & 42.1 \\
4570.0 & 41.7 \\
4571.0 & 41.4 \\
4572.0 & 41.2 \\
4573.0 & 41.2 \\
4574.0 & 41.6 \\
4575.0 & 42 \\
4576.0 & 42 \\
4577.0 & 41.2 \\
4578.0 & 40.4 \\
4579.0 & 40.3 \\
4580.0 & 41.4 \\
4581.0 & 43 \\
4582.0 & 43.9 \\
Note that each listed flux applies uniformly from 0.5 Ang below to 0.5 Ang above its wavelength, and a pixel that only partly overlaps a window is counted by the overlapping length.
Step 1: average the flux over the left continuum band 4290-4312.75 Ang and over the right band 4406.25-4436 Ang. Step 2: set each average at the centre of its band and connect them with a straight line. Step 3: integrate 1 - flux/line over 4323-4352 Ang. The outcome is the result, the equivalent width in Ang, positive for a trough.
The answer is 6.1 Ang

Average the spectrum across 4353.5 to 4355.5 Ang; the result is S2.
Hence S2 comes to 48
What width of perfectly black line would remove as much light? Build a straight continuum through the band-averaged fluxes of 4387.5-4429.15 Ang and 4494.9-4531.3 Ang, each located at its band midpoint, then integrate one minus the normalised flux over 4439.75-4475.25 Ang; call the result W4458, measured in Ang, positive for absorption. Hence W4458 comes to 4.6 Ang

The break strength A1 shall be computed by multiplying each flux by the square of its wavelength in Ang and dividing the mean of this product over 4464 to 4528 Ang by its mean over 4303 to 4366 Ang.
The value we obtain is 0.8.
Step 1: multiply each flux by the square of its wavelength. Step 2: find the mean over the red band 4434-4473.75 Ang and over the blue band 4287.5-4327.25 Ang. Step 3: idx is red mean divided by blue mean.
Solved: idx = 0.58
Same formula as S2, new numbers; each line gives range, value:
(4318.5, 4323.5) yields 59.7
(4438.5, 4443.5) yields 40.8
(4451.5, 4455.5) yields 39.2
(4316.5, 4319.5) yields 62.4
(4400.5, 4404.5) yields 43.5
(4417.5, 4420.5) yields 44.3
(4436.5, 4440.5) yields 38.2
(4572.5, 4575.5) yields 41.6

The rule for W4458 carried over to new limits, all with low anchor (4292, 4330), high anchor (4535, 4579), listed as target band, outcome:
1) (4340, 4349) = 1.9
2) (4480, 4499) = 3.0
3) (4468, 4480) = 2.3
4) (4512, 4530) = 0.2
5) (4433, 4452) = 4.9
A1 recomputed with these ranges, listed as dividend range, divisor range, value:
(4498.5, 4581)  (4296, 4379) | 0.84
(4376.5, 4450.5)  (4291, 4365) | 0.74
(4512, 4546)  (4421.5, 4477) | 1.11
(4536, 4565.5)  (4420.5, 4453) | 1.07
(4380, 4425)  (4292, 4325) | 0.65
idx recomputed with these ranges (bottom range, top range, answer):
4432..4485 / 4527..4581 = 1.12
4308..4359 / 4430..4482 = 0.75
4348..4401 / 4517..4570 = 1.01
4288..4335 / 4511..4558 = 0.70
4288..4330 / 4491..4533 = 0.70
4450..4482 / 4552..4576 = 1.15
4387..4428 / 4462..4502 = 0.97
